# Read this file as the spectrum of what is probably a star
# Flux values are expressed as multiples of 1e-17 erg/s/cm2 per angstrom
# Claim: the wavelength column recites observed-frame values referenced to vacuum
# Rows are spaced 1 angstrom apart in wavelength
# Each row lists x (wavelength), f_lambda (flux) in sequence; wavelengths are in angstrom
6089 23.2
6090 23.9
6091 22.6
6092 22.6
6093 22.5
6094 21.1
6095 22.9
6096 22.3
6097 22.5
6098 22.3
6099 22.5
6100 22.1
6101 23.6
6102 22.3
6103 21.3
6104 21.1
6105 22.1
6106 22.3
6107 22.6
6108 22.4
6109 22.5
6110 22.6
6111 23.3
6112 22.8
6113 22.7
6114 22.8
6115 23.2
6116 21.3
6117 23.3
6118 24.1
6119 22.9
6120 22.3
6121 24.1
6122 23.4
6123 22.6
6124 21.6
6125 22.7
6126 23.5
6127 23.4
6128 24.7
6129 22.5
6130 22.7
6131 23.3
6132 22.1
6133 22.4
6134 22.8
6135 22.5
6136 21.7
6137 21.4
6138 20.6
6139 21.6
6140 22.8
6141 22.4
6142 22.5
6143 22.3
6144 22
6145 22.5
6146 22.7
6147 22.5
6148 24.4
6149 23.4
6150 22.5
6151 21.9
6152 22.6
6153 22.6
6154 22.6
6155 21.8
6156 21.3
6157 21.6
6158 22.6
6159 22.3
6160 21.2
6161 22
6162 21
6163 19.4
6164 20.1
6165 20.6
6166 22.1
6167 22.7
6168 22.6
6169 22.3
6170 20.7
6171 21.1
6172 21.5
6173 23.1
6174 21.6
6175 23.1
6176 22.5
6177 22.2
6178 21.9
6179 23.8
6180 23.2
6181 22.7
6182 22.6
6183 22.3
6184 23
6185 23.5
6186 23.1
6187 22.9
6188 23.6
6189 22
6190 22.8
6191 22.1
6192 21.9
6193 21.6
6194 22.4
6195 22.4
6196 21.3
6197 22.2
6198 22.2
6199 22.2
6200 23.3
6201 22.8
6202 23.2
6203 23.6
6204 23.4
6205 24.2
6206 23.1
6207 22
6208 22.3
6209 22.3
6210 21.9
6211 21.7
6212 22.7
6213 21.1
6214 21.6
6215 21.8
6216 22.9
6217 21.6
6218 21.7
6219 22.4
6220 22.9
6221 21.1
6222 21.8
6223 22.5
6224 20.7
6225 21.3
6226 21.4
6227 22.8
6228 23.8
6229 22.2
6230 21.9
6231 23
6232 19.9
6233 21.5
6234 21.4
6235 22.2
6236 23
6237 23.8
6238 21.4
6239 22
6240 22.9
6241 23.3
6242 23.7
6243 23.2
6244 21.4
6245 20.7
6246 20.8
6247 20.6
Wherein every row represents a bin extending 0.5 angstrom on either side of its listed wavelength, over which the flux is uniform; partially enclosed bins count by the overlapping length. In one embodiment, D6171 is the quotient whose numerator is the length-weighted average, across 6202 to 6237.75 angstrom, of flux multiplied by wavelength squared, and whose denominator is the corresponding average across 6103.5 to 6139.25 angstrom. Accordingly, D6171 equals 1.01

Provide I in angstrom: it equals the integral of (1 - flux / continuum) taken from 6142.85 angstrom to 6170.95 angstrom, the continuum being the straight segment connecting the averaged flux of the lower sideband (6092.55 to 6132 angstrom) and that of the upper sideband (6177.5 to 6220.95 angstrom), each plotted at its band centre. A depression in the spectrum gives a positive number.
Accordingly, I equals 0.73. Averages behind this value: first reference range 22.7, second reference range 22.5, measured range 22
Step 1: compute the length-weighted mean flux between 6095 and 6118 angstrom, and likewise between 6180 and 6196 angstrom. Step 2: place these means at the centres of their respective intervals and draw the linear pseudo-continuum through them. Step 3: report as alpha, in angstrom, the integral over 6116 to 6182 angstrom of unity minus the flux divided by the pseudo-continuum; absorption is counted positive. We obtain 0.6 angstrom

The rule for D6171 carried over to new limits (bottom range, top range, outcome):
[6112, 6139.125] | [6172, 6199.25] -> 1.01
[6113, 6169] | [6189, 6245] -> 1.02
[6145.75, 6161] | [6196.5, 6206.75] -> 1.04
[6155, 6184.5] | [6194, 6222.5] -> 1.03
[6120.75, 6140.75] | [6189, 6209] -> 1.02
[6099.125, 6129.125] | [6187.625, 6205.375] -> 1.02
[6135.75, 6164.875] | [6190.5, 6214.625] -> 1.04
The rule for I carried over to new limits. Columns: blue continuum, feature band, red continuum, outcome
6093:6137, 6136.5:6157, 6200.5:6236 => 0.17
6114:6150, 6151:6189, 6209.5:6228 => 0.35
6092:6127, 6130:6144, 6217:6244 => 0.19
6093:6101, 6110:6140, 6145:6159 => -0.38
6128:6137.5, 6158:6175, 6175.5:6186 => 0.83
